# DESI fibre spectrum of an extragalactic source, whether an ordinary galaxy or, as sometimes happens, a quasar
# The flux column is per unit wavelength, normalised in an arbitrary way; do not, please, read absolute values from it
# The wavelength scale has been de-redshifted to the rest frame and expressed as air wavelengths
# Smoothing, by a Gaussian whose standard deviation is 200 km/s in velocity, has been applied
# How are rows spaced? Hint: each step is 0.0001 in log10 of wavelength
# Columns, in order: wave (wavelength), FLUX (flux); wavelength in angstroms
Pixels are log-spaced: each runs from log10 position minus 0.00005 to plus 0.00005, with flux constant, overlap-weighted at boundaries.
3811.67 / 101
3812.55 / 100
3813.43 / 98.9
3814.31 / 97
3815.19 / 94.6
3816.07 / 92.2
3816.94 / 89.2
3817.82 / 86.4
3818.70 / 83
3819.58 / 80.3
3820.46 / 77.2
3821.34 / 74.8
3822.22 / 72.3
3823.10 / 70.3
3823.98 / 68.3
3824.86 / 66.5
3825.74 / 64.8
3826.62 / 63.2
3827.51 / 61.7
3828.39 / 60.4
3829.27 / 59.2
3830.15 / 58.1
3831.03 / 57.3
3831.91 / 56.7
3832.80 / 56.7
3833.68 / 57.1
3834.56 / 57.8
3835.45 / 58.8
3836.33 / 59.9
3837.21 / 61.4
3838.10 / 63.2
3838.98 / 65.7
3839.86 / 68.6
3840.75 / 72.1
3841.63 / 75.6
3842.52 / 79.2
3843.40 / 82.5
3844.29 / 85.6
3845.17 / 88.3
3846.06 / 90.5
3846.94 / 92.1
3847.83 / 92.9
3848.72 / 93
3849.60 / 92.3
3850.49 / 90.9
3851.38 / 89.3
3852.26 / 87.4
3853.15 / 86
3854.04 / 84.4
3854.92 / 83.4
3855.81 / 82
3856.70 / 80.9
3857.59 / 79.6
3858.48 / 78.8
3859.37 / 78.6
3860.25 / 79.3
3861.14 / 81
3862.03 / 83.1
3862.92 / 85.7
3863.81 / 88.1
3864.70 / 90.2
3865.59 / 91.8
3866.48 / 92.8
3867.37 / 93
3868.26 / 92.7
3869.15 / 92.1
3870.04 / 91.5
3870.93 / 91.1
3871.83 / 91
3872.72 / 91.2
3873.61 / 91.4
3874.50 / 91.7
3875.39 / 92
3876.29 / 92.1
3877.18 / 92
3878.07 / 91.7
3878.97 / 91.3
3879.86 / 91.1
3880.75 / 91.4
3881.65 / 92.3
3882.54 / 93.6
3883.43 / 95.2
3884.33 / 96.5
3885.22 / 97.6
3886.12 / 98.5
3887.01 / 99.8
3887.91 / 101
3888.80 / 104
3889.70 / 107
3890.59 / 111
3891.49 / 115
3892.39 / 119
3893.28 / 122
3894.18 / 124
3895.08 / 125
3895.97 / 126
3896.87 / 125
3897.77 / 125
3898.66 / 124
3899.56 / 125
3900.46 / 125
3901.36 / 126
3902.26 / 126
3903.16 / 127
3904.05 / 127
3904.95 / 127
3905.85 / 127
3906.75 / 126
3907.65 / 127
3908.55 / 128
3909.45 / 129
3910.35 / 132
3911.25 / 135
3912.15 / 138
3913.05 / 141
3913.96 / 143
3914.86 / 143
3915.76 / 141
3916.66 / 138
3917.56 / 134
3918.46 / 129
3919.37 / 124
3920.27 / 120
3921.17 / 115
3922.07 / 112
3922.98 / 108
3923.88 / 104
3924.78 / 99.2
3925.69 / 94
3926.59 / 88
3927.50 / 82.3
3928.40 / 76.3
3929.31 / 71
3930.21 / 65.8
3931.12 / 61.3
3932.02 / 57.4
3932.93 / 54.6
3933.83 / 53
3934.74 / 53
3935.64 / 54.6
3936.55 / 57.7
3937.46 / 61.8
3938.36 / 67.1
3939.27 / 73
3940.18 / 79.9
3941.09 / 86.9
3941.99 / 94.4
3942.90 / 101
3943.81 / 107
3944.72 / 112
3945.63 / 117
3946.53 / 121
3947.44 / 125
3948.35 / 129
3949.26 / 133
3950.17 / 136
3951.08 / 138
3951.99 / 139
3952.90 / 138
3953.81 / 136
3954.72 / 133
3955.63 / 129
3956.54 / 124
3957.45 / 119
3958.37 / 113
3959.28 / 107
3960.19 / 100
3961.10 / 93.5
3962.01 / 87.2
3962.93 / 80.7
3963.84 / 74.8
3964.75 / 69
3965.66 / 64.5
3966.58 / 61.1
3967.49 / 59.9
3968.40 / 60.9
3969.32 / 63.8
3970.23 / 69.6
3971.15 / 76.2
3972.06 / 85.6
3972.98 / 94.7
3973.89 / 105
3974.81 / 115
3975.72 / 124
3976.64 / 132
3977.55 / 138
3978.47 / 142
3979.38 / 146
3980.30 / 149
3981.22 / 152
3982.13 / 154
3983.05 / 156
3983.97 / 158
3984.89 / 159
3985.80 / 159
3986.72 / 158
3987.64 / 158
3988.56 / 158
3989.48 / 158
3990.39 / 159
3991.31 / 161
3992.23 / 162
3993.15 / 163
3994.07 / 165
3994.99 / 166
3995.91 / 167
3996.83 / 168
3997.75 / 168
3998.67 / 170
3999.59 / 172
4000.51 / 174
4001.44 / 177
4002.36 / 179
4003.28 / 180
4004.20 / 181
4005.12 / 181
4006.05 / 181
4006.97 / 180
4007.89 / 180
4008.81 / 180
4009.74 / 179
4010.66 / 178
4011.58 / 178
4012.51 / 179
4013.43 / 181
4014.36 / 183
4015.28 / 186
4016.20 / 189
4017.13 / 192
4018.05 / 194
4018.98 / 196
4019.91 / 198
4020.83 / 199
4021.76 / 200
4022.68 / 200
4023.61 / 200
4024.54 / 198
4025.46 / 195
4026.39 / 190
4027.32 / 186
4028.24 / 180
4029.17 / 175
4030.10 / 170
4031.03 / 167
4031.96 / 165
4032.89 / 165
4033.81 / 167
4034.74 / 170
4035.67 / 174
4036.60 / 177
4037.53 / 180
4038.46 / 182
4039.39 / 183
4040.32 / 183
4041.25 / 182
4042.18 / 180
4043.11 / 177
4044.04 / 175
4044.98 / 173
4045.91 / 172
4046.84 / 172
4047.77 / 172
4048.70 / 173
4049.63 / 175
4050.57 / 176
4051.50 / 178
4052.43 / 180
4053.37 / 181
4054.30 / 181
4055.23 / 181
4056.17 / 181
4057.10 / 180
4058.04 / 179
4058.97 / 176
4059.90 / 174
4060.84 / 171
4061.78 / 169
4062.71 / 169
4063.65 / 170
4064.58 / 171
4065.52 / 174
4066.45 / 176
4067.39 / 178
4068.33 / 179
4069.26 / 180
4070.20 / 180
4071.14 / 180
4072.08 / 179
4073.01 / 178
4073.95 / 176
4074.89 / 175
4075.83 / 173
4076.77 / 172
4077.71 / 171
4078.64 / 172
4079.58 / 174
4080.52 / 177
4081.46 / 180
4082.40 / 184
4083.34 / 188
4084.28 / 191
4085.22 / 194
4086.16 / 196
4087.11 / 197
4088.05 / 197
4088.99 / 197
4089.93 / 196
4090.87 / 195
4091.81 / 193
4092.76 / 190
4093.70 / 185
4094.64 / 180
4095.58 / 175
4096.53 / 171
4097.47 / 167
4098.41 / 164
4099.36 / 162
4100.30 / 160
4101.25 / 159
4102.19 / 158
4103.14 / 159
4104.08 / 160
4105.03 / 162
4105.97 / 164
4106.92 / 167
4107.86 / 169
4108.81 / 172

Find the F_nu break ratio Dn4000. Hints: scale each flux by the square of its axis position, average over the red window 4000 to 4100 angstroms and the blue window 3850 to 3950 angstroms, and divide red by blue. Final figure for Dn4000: 1.92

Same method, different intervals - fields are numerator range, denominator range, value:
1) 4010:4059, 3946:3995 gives 1.52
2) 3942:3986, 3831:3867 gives 1.53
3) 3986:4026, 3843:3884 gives 2.16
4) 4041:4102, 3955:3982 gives 1.83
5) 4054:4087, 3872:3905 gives 1.81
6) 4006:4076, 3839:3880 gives 2.27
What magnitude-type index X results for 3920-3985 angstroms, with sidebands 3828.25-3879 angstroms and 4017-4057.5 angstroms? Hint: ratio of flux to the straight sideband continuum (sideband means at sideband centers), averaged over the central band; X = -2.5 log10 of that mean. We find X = 0.314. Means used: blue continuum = 80.8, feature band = 101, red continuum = 181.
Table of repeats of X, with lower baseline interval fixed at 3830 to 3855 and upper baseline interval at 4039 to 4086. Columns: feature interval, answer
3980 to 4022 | -0.162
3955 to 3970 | 0.426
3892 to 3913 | -0.225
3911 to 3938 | 0.146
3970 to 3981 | 0.180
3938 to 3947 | 0.258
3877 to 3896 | -0.081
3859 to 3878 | -0.021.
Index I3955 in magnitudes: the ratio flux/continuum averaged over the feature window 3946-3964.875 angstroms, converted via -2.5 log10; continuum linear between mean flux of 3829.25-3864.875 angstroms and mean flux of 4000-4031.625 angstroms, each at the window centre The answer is 0.24 mag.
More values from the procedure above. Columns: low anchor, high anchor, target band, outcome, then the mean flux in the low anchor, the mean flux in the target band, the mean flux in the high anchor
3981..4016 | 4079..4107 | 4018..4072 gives -0.03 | 170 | 179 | 178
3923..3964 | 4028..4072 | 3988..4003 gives -0.23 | 96.5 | 167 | 176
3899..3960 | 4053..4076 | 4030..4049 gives -0.07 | 110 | 174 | 176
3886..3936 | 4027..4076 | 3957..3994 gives 0.19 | 111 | 119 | 176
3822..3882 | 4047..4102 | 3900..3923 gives -0.21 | 79.8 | 129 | 178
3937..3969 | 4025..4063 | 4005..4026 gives -0.22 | 102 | 188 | 177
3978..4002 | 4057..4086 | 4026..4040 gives -0.04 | 161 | 175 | 177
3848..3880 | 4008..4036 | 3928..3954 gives 0.42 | 88.2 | 92.7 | 184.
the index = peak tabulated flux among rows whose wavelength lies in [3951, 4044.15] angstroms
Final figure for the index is 200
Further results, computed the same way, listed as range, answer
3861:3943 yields 143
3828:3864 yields 93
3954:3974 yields 133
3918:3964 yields 139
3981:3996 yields 167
